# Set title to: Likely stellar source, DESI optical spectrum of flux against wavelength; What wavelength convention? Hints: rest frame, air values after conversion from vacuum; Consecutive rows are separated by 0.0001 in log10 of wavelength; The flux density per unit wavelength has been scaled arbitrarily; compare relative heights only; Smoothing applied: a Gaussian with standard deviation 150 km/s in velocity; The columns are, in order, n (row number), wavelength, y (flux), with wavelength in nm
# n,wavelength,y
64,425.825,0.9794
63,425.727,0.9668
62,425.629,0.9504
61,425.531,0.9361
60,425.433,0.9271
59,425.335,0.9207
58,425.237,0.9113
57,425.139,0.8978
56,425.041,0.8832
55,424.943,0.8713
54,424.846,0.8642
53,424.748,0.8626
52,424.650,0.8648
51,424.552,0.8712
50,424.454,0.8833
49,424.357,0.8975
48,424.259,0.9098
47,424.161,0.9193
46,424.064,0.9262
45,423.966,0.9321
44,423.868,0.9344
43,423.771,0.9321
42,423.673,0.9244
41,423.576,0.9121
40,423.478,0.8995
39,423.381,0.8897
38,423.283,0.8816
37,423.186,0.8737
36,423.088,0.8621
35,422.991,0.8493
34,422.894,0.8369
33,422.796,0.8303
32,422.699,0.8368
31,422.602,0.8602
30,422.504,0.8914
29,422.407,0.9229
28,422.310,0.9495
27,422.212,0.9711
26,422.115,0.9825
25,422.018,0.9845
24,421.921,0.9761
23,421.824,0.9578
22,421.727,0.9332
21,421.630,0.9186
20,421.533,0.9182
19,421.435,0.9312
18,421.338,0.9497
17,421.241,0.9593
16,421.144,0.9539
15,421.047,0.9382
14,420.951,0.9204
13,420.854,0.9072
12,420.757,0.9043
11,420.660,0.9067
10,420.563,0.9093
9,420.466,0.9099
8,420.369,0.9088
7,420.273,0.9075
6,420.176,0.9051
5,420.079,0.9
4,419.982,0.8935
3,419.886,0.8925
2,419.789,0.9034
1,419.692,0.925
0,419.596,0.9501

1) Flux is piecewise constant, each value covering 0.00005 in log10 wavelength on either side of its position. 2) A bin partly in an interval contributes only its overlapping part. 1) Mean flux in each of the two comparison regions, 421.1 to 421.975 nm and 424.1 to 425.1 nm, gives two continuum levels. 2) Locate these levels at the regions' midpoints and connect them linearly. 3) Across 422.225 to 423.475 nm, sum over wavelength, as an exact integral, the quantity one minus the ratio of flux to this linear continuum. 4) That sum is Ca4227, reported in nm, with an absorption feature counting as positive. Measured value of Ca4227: 0.06 nm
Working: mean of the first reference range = 0.944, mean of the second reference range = 0.884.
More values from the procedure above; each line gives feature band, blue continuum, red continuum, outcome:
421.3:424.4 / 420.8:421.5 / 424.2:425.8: 0.030 nm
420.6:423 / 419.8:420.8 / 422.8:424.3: -0.054 nm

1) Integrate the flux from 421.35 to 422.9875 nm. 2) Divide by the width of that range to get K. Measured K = 0.917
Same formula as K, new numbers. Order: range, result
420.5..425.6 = 0.909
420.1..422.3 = 0.934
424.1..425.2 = 0.885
